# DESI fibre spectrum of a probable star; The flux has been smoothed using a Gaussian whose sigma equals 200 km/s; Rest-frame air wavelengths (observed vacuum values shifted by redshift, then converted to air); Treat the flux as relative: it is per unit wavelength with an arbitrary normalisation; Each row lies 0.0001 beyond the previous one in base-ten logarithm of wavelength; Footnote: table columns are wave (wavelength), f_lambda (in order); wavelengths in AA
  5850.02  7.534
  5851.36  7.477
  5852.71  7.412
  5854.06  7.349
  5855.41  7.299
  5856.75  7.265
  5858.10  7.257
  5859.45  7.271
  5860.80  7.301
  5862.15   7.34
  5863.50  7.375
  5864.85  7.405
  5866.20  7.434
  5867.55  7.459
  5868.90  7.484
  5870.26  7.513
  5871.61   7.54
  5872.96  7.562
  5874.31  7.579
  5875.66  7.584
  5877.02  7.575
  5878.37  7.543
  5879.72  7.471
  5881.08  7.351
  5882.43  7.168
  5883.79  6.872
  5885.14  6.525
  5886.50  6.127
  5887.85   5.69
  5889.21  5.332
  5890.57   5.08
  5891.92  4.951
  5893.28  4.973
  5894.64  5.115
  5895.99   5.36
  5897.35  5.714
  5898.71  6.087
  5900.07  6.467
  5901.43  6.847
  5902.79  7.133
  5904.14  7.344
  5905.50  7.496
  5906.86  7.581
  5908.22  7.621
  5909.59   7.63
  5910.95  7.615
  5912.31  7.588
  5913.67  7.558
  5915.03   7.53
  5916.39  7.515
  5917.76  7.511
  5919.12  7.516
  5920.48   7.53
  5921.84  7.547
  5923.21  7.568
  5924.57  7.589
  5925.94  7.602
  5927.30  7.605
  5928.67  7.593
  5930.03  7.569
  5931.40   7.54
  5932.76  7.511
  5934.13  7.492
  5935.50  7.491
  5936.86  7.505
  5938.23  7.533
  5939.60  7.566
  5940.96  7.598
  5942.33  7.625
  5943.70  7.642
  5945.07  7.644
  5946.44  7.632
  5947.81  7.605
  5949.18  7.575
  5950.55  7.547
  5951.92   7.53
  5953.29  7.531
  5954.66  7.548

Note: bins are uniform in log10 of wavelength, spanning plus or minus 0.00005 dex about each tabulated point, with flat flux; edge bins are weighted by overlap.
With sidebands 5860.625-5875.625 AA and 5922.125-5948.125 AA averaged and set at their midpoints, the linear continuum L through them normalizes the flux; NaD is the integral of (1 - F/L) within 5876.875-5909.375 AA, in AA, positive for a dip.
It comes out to 4.5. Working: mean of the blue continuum 7.47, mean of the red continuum 7.57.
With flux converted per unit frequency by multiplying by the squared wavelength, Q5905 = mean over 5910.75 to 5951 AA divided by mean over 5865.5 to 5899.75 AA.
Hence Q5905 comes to 1.17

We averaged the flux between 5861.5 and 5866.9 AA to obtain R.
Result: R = 7.39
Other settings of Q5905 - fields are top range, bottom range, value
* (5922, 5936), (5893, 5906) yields 1.21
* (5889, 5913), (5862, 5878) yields 0.87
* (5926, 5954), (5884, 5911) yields 1.22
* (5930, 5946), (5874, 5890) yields 1.12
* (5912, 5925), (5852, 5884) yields 1.04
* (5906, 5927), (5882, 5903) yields 1.29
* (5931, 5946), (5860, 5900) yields 1.15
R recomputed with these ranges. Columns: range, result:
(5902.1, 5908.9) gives 7.44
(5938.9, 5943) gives 7.6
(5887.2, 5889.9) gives 5.49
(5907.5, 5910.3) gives 7.6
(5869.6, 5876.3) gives 7.57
